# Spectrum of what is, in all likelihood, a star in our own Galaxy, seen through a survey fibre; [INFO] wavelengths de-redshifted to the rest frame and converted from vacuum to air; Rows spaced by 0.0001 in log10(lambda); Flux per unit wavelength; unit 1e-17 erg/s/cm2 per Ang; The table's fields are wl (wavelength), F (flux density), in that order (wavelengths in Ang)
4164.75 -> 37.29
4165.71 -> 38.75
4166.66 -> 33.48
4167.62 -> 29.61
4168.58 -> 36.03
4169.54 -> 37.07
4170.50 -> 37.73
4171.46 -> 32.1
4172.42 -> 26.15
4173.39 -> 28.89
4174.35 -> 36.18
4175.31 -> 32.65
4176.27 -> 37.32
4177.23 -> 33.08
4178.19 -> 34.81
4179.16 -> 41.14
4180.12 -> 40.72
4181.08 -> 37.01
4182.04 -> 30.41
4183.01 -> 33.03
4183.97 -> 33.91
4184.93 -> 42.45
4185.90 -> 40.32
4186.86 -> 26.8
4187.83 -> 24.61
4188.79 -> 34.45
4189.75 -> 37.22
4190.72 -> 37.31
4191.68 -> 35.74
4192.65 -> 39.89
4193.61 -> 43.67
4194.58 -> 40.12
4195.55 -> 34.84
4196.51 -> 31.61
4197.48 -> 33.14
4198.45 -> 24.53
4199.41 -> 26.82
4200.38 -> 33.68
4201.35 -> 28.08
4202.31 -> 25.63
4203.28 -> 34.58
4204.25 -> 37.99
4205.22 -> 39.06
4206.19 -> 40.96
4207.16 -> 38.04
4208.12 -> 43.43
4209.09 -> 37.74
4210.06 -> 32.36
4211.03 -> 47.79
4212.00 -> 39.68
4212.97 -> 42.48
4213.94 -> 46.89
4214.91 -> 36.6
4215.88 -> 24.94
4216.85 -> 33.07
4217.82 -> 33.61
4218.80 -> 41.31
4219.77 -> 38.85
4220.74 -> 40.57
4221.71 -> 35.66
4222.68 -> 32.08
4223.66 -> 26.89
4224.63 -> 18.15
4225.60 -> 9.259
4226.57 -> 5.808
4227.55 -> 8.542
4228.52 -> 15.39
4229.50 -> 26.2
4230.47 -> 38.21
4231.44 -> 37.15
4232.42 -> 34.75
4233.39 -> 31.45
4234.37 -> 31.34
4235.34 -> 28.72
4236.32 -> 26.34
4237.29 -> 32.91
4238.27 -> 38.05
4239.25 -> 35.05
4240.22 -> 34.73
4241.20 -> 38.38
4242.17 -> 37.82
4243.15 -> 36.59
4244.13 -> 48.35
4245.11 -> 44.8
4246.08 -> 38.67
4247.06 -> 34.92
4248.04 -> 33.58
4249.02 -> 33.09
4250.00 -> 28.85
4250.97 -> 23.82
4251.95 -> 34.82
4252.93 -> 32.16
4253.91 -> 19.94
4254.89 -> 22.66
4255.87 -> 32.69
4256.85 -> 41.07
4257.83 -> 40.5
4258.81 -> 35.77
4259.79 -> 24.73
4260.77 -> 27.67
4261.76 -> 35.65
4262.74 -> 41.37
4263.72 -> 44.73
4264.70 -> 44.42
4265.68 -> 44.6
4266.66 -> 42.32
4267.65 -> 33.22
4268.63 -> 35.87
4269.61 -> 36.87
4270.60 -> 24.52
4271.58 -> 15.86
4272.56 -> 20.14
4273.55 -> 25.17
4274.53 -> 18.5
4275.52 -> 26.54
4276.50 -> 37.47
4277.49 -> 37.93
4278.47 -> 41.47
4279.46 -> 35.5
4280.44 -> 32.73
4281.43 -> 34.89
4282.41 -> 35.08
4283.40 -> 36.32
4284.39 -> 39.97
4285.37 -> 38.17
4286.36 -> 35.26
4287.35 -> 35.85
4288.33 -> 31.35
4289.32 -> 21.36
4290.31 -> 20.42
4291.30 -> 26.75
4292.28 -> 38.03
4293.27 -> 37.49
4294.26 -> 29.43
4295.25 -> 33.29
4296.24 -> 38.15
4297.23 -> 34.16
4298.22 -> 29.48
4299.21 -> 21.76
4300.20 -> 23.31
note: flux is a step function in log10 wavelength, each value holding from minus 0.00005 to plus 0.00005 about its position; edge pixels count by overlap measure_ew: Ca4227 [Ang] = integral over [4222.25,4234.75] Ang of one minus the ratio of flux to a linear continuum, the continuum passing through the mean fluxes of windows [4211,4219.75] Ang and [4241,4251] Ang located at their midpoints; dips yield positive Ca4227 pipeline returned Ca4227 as 4.4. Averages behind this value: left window 38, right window 36.8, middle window 24.1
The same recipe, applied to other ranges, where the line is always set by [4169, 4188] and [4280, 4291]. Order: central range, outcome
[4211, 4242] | 2.10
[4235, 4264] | -0.80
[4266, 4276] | 1.45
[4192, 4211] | -0.71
